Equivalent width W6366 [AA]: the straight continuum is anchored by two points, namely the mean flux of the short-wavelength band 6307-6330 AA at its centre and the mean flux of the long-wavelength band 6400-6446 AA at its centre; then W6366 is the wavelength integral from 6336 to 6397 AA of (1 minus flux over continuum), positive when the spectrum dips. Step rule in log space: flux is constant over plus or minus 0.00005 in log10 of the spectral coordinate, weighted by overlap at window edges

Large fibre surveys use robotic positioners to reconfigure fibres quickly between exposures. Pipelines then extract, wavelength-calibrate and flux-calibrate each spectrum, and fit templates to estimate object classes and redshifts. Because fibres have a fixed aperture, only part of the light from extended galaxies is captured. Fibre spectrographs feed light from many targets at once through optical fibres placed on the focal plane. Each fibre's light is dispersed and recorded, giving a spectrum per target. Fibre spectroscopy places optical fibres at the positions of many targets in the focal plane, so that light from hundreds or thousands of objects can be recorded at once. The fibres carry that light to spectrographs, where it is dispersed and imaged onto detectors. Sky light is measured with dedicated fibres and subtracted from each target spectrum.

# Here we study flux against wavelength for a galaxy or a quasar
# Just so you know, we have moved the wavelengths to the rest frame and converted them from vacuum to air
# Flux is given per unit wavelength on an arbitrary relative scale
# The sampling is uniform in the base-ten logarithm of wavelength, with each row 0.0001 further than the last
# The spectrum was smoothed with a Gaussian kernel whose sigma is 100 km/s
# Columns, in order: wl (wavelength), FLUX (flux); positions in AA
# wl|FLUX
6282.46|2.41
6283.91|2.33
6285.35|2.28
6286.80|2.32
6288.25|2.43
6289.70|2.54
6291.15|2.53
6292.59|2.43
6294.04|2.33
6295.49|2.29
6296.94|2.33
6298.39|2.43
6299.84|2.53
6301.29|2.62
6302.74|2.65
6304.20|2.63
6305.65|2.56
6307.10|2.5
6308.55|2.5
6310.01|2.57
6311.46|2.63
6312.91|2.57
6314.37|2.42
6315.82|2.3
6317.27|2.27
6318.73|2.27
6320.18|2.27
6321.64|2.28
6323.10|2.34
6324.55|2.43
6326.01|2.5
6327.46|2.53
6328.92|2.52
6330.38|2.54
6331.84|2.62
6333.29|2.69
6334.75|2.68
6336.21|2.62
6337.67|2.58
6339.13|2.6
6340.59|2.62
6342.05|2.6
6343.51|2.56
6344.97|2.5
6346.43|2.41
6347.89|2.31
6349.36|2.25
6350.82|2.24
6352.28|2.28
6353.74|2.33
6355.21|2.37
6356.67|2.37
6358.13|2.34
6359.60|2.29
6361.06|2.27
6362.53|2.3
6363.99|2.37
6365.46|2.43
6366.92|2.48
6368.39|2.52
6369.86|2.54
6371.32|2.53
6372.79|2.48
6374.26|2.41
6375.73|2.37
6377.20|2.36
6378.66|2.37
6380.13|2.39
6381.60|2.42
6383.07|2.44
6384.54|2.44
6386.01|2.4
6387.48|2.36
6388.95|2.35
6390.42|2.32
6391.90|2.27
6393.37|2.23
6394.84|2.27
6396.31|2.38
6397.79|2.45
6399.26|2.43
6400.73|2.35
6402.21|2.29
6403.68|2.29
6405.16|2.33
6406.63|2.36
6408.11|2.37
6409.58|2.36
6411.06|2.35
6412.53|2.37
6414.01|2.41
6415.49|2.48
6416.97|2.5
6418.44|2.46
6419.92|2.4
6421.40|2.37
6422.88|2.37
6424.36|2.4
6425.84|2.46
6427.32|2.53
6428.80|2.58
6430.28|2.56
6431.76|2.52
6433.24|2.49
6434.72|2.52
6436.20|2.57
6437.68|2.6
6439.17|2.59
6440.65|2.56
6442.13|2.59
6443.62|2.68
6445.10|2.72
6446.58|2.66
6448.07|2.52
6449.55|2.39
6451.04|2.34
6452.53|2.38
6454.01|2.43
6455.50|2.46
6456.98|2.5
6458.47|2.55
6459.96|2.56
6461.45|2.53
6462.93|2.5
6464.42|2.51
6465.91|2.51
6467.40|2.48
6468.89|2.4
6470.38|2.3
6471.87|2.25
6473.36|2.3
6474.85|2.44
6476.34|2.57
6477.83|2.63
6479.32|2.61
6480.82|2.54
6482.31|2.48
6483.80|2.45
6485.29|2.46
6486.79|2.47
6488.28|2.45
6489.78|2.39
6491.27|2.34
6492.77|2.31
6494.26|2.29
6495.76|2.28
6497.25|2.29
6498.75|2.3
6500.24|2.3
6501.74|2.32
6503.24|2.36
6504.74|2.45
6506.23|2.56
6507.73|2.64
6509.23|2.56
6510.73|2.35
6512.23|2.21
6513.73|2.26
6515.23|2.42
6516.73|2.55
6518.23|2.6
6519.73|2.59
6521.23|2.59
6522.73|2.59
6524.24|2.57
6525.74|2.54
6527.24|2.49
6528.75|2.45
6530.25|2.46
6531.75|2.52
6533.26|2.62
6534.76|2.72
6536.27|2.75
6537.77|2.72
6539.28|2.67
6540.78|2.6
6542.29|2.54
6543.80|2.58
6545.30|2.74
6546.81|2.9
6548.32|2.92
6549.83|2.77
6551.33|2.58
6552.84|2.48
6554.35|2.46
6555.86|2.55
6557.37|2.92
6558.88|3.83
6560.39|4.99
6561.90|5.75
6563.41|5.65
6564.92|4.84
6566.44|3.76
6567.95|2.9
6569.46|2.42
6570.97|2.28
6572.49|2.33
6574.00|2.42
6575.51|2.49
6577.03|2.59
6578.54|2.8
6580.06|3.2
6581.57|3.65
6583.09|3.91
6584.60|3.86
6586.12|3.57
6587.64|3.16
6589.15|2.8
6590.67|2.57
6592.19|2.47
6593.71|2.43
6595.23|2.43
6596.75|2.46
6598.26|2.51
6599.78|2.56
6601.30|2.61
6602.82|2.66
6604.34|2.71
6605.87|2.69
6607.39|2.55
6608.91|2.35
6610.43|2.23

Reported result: 1.1 AA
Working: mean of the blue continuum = 2.43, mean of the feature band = 2.4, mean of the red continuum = 2.47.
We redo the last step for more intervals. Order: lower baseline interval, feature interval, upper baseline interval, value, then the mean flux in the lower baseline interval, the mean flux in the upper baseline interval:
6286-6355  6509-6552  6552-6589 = 8.5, 2.47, 3.36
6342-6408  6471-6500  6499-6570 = 3.2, 2.38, 2.85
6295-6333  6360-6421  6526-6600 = 5.5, 2.47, 2.98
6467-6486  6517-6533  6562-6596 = 1.4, 2.45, 3.16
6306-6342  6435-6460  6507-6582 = 1.6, 2.5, 2.87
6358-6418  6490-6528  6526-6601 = 4.9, 2.38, 2.98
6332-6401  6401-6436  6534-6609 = 1.9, 2.42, 2.99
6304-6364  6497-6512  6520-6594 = 2.4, 2.45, 2.99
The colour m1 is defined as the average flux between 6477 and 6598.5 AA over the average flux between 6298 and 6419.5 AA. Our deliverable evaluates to 1.14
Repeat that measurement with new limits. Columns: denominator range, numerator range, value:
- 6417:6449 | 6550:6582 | 1.29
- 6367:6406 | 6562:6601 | 1.29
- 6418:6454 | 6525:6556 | 1.05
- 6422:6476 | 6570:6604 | 1.12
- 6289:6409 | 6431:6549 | 1.03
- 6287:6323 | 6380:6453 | 1.00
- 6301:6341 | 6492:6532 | 0.97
